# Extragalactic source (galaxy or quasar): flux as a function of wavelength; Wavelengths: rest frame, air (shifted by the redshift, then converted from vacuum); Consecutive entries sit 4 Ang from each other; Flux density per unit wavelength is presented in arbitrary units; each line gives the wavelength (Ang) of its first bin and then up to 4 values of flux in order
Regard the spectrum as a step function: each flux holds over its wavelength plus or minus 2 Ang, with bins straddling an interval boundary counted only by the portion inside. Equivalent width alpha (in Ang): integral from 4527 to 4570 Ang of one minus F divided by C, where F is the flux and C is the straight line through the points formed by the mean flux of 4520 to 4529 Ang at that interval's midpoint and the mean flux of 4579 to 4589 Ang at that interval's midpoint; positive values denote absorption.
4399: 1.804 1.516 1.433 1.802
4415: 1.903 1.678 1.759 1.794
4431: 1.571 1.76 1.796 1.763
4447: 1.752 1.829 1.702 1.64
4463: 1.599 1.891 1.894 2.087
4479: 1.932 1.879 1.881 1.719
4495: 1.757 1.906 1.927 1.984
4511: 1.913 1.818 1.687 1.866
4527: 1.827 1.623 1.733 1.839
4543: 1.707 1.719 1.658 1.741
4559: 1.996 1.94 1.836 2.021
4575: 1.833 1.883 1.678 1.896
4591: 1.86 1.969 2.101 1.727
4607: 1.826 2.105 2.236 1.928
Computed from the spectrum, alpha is 0.8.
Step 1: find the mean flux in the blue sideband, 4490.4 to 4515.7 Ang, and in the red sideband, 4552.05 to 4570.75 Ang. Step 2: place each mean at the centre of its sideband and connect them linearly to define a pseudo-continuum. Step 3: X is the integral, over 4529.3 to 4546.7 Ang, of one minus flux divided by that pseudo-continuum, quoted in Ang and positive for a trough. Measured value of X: 1.4 Ang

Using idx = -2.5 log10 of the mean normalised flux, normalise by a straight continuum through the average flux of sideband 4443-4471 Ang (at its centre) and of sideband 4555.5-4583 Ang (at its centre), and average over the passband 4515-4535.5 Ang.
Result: 0.05 mag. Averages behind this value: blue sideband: 1.75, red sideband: 1.89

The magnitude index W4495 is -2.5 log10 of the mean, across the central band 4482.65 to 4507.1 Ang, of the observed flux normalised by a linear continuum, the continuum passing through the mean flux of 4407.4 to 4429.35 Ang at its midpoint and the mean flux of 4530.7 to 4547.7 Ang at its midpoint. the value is -0.07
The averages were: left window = 1.76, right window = 1.73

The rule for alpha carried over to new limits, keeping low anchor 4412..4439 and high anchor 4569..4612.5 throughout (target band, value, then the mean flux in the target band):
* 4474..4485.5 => -0.98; 1.95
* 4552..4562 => 0.07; 1.85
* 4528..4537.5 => 0.74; 1.7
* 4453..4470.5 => 0.58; 1.72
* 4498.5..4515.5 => -0.89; 1.92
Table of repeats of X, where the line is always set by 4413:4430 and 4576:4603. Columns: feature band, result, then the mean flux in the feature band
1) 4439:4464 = 0.9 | 1.73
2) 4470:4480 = -1.0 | 1.98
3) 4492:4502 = 0.0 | 1.83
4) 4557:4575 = -0.7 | 1.94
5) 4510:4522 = 0.2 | 1.8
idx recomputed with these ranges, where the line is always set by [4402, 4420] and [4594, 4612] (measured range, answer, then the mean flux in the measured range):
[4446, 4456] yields -0.024 mag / 1.77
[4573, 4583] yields 0.046 mag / 1.82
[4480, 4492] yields -0.041 mag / 1.84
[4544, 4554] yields 0.102 mag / 1.7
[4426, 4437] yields 0.001 mag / 1.7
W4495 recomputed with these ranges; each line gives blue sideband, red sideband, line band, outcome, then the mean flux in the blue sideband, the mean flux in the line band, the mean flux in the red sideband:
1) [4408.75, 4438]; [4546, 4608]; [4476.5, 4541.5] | -0.01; 1.75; 1.83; 1.86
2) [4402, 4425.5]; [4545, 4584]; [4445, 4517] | -0.05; 1.69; 1.84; 1.83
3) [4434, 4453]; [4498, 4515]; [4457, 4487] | 0.00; 1.78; 1.85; 1.92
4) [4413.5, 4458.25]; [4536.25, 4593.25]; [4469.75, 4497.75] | -0.06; 1.75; 1.88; 1.83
